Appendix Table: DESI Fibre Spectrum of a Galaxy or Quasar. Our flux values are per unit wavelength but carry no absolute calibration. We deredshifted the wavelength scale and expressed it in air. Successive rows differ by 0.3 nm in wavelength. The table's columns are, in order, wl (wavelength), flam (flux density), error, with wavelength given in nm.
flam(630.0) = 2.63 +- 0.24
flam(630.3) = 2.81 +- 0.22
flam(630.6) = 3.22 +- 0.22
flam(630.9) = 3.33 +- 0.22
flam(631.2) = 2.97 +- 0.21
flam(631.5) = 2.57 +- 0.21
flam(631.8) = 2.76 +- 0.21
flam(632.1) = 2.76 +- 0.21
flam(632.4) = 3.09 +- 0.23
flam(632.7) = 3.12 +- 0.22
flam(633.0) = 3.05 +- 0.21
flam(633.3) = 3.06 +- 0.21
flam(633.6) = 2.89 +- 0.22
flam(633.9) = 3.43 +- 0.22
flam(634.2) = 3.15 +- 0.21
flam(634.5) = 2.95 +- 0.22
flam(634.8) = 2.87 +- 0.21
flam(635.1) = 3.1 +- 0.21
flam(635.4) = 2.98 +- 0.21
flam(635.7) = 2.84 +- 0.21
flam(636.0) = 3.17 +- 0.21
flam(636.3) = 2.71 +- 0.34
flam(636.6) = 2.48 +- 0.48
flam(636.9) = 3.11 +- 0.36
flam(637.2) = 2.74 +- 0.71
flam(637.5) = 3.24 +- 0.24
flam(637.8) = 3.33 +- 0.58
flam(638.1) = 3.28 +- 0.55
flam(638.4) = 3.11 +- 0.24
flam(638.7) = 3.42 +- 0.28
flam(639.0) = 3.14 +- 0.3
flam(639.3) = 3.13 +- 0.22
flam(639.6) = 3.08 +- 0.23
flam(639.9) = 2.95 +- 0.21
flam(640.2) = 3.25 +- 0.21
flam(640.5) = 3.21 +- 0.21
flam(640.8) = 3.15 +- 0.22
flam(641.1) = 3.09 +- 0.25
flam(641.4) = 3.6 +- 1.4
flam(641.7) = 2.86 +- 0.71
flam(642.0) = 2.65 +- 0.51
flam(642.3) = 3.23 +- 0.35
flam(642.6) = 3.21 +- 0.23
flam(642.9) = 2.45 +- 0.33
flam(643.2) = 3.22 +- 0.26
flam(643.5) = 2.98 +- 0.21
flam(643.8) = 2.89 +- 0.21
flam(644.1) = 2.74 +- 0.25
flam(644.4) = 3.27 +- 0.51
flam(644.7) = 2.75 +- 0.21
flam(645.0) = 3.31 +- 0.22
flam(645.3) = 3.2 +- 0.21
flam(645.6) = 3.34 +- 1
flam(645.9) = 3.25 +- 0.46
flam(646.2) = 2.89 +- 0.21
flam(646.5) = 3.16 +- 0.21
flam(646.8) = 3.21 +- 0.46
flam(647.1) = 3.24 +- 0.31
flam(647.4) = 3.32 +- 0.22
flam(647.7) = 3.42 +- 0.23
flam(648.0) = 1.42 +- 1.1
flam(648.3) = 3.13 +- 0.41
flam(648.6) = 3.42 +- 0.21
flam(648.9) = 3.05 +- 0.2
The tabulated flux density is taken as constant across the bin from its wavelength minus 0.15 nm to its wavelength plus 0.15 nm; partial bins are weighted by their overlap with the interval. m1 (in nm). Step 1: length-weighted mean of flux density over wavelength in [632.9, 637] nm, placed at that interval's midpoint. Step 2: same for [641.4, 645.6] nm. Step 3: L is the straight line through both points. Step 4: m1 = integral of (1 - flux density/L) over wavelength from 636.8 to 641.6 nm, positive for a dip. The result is -0.280 nm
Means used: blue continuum 2.98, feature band 3.17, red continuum 3.02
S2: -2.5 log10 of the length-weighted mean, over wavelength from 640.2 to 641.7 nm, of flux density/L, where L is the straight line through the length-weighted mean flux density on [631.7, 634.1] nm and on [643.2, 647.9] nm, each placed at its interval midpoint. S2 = -0.05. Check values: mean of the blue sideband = 3.03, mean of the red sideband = 3.12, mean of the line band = 3.22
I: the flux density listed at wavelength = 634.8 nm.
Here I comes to 2.87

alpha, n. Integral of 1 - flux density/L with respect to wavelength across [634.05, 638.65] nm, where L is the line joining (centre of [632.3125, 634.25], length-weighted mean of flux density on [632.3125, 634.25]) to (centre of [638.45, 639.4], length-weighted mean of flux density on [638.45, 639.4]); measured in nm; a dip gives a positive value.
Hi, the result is 0.23 nm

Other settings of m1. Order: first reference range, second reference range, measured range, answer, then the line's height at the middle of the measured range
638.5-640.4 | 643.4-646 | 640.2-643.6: 0.06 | 3.12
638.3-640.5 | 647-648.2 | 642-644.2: 0.05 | 3.02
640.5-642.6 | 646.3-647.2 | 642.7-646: 0.12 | 3.15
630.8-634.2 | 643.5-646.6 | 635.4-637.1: 0.09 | 3.03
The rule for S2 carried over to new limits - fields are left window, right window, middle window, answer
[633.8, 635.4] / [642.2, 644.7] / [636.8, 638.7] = -0.04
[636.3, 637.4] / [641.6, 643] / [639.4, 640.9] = -0.10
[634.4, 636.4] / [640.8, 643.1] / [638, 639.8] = -0.07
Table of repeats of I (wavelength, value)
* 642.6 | 3.21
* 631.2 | 2.97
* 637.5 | 3.24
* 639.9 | 2.95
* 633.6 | 2.89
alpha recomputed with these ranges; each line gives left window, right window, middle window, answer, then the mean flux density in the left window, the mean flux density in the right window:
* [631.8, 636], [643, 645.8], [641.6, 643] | 0.07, 3.02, 3.07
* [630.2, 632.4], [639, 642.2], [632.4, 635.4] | -0.09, 2.93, 3.1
